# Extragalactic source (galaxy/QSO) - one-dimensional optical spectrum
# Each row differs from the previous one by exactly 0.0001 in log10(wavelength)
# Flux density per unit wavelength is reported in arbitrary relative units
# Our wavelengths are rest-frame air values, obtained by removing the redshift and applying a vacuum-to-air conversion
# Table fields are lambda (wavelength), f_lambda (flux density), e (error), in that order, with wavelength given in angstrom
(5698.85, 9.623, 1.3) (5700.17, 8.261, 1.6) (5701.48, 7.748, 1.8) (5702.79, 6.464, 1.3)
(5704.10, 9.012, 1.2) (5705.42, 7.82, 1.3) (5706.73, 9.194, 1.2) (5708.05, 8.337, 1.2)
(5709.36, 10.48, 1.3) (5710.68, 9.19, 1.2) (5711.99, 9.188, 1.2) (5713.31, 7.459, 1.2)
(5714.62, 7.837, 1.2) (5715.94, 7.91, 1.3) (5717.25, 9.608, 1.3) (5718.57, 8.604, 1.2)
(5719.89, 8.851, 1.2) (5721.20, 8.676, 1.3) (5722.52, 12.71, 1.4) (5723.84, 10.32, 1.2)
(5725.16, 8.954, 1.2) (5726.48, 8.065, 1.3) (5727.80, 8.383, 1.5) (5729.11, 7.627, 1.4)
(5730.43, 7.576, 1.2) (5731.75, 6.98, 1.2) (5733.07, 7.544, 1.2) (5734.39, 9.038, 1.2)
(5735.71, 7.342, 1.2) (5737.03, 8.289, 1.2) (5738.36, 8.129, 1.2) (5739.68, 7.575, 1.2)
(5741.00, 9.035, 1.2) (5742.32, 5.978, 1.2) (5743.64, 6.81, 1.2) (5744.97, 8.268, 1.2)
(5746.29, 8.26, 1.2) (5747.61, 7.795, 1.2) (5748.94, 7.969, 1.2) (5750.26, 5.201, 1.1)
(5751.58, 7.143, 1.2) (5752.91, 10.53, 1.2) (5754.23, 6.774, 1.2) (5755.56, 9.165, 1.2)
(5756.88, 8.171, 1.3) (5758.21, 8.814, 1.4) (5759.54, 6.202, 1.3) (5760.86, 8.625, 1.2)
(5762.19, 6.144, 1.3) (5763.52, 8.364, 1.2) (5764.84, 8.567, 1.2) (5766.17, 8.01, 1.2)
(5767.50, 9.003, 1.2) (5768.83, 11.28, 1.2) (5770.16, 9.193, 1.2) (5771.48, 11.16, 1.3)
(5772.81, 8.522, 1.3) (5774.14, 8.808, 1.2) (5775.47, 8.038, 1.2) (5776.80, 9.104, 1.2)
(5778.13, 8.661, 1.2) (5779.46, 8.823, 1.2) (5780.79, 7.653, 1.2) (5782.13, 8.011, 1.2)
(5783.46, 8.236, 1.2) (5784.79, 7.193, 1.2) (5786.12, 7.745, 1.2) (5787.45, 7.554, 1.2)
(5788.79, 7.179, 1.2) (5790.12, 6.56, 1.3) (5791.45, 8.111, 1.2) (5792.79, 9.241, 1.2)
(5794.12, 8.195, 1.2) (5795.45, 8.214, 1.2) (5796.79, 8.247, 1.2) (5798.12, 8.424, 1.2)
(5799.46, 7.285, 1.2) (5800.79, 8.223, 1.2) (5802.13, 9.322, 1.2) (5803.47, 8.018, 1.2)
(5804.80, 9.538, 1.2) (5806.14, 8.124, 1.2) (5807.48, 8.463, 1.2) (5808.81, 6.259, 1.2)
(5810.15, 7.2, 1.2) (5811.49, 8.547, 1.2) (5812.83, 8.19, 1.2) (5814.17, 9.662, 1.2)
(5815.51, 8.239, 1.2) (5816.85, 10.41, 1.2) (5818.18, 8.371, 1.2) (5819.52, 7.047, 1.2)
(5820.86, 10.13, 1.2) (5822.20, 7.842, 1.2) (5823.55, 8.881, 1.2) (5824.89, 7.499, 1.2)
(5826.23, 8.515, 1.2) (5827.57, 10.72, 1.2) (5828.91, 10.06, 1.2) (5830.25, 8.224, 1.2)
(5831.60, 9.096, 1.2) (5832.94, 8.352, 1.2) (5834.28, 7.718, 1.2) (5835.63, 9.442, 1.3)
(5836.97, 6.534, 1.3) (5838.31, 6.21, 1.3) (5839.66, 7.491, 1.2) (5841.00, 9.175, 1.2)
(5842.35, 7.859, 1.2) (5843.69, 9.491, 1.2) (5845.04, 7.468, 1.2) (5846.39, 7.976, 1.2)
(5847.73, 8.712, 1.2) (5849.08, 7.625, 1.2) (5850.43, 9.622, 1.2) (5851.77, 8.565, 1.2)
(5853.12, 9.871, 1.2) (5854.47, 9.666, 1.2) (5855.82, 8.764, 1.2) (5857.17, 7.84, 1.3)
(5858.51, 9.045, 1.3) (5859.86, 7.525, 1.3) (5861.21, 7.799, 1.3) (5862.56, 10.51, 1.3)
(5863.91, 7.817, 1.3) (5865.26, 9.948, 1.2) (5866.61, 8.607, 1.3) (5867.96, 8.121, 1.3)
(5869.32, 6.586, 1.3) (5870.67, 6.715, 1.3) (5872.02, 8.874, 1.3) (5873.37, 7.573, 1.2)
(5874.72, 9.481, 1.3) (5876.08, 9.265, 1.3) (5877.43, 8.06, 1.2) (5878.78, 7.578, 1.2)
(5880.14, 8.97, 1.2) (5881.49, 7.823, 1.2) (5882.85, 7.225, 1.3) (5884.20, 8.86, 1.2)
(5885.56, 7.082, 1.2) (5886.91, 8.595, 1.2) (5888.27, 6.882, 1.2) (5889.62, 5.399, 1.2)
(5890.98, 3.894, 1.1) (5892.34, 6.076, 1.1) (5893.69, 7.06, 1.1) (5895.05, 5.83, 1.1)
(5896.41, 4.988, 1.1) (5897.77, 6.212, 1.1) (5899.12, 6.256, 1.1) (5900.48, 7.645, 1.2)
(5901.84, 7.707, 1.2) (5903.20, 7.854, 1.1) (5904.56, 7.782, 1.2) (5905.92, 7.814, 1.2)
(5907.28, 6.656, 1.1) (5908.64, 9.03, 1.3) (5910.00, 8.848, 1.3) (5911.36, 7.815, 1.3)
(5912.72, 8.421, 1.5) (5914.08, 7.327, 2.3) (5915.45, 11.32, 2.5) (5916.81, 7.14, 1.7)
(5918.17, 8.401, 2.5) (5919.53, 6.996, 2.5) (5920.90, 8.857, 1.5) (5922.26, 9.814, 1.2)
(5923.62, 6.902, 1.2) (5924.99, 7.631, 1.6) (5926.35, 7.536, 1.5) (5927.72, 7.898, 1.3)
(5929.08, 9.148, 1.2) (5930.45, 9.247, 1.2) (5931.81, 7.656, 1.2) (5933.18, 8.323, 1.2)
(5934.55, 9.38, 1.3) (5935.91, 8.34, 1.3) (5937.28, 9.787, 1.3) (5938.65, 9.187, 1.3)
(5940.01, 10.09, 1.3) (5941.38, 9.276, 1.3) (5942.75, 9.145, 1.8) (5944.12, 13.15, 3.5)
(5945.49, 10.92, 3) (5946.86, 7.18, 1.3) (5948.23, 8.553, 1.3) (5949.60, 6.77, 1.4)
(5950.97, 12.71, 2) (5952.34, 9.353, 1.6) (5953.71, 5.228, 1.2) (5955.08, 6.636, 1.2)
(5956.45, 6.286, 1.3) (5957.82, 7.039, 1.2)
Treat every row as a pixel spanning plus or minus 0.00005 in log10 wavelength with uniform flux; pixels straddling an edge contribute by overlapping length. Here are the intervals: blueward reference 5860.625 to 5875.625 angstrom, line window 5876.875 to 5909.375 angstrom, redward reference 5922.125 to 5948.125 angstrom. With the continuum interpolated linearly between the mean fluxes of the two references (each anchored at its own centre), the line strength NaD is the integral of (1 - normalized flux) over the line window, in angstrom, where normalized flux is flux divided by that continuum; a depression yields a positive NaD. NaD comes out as 5.5 angstrom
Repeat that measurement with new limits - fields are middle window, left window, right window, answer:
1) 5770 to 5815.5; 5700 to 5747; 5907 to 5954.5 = 1.13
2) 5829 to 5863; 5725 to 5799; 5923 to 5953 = 0.41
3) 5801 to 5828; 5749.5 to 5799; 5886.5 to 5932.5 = -1.67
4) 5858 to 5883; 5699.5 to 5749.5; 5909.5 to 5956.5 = 0.71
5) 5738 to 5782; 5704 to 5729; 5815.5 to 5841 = 2.67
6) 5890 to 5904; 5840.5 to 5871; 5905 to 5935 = 3.36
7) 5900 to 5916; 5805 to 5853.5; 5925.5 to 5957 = 0.94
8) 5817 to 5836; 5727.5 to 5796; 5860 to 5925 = -1.97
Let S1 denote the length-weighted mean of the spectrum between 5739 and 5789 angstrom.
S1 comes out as 8.16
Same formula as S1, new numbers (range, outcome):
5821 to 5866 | 8.56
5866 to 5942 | 7.89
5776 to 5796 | 8.03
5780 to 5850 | 8.25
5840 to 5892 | 8.16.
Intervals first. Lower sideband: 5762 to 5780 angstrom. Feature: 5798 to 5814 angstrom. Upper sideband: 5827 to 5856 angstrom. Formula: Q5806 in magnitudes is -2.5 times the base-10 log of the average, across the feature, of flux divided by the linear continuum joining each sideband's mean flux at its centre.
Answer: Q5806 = 0.07 mag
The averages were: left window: 8.91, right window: 8.56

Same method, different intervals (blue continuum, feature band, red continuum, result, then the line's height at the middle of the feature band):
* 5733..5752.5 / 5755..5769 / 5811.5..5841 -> -0.06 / 7.86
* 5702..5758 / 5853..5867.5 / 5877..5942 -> -0.11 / 7.97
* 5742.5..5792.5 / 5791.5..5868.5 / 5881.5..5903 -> -0.15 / 7.42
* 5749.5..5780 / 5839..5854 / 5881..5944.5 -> -0.05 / 8.17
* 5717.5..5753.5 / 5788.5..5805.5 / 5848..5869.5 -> 0.03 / 8.44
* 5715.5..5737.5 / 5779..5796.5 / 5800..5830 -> 0.09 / 8.6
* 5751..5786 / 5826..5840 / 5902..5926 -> -0.01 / 8.32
